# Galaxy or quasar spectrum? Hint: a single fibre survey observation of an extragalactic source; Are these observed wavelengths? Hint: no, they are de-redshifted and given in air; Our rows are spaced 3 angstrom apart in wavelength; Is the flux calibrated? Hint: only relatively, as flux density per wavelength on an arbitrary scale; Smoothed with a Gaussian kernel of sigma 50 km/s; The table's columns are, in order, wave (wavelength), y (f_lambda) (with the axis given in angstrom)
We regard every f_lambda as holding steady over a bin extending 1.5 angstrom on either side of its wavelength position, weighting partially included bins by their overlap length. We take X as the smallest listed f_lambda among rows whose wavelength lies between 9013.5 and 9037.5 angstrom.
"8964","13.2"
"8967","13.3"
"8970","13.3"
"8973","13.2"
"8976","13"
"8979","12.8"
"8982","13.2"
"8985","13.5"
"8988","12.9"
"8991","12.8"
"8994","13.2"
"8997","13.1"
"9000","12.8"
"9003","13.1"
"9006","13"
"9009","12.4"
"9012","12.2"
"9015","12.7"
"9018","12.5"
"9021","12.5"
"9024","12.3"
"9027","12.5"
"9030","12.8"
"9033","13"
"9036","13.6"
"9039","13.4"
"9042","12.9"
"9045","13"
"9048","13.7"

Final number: 12.3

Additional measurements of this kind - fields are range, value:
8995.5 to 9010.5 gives 12.4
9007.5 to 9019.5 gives 12.2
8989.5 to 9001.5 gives 12.8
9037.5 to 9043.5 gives 12.9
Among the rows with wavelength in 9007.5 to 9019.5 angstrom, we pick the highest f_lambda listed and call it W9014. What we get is 12.7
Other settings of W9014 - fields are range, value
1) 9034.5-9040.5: 13.6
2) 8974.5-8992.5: 13.5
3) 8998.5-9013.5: 13.1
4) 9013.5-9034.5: 13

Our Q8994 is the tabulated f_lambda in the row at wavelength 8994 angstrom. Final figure 13.2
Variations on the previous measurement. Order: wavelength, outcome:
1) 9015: 12.7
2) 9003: 13.1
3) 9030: 12.8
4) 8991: 12.8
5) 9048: 13.7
